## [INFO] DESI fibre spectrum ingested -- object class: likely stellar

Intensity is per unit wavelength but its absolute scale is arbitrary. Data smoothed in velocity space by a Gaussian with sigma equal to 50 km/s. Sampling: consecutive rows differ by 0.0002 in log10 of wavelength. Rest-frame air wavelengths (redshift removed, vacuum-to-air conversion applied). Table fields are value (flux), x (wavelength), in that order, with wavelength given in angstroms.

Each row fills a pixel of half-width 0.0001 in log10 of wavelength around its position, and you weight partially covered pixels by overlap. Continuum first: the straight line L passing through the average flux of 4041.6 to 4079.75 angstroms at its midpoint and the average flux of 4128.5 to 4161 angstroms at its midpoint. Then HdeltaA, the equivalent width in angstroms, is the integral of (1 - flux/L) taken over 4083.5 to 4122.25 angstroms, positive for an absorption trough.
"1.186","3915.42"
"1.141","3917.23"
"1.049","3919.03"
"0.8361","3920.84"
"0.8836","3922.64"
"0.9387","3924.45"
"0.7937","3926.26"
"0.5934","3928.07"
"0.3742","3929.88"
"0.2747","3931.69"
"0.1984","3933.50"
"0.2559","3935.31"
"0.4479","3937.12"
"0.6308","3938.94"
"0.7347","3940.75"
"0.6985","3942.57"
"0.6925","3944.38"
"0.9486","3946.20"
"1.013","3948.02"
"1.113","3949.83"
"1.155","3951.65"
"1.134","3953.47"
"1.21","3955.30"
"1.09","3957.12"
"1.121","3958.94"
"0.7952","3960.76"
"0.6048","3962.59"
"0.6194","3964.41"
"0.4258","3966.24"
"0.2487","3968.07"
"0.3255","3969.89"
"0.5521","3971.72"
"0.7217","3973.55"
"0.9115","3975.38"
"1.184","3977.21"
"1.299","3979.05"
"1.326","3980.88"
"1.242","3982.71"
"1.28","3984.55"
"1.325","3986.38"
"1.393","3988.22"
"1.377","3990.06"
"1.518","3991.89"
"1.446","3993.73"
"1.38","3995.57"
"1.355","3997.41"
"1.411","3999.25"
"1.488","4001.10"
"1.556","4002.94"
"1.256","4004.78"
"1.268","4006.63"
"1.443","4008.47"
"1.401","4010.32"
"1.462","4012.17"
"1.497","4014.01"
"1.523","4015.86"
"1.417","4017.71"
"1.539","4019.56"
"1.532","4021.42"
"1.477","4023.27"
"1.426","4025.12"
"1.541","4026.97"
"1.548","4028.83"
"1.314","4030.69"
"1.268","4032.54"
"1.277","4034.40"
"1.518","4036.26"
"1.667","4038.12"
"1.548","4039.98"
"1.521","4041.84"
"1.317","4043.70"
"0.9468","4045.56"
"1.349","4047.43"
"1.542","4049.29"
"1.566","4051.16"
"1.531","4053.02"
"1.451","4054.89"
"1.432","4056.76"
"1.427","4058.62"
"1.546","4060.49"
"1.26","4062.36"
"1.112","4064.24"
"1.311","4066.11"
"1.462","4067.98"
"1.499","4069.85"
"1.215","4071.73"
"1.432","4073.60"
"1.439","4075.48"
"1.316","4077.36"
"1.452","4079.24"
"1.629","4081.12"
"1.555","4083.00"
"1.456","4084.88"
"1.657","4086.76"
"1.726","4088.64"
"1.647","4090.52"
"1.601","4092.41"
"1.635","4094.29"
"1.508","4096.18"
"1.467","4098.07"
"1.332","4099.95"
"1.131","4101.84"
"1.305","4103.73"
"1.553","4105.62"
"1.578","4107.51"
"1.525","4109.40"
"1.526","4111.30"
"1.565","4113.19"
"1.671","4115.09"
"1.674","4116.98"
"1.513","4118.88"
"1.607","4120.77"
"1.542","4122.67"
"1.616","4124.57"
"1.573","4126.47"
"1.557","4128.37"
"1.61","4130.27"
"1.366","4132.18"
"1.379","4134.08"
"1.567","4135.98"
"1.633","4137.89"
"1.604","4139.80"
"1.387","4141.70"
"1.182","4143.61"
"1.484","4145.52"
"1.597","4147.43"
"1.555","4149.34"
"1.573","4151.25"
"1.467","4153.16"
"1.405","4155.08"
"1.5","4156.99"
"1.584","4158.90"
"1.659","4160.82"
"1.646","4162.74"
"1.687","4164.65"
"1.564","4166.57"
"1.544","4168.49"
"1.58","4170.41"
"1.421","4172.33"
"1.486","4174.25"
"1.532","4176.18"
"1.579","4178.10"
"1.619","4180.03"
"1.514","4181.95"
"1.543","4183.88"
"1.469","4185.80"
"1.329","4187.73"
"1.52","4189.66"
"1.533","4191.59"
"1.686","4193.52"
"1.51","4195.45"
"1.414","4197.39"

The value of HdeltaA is -2.5 angstroms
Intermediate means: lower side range 1.38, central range 1.53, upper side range 1.5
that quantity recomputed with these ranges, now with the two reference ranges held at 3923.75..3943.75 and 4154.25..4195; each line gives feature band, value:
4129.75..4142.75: -1.11 angstroms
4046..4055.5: -4.02 angstroms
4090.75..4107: -3.03 angstroms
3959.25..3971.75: 2.42 angstroms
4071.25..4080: -1.91 angstroms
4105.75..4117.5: -2.79 angstroms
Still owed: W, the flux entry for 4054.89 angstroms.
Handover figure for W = 1.451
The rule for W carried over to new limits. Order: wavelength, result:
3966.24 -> 0.4258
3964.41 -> 0.6194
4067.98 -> 1.462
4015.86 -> 1.523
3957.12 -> 1.09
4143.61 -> 1.182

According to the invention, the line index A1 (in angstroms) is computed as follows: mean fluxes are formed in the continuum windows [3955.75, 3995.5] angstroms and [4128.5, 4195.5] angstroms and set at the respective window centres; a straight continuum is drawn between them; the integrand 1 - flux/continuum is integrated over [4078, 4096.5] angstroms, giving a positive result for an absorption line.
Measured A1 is -3.80 angstroms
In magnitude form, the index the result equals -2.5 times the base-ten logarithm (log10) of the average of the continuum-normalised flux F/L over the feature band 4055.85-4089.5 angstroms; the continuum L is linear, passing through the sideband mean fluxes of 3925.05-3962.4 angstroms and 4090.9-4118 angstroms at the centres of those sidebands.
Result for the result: -0.06 mag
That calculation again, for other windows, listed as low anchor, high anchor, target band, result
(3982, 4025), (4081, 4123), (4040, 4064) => 0.05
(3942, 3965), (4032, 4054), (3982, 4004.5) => -0.20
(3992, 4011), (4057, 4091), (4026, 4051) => 0.01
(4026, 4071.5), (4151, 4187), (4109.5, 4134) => -0.05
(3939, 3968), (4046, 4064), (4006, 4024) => -0.21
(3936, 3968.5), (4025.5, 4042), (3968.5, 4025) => -0.10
